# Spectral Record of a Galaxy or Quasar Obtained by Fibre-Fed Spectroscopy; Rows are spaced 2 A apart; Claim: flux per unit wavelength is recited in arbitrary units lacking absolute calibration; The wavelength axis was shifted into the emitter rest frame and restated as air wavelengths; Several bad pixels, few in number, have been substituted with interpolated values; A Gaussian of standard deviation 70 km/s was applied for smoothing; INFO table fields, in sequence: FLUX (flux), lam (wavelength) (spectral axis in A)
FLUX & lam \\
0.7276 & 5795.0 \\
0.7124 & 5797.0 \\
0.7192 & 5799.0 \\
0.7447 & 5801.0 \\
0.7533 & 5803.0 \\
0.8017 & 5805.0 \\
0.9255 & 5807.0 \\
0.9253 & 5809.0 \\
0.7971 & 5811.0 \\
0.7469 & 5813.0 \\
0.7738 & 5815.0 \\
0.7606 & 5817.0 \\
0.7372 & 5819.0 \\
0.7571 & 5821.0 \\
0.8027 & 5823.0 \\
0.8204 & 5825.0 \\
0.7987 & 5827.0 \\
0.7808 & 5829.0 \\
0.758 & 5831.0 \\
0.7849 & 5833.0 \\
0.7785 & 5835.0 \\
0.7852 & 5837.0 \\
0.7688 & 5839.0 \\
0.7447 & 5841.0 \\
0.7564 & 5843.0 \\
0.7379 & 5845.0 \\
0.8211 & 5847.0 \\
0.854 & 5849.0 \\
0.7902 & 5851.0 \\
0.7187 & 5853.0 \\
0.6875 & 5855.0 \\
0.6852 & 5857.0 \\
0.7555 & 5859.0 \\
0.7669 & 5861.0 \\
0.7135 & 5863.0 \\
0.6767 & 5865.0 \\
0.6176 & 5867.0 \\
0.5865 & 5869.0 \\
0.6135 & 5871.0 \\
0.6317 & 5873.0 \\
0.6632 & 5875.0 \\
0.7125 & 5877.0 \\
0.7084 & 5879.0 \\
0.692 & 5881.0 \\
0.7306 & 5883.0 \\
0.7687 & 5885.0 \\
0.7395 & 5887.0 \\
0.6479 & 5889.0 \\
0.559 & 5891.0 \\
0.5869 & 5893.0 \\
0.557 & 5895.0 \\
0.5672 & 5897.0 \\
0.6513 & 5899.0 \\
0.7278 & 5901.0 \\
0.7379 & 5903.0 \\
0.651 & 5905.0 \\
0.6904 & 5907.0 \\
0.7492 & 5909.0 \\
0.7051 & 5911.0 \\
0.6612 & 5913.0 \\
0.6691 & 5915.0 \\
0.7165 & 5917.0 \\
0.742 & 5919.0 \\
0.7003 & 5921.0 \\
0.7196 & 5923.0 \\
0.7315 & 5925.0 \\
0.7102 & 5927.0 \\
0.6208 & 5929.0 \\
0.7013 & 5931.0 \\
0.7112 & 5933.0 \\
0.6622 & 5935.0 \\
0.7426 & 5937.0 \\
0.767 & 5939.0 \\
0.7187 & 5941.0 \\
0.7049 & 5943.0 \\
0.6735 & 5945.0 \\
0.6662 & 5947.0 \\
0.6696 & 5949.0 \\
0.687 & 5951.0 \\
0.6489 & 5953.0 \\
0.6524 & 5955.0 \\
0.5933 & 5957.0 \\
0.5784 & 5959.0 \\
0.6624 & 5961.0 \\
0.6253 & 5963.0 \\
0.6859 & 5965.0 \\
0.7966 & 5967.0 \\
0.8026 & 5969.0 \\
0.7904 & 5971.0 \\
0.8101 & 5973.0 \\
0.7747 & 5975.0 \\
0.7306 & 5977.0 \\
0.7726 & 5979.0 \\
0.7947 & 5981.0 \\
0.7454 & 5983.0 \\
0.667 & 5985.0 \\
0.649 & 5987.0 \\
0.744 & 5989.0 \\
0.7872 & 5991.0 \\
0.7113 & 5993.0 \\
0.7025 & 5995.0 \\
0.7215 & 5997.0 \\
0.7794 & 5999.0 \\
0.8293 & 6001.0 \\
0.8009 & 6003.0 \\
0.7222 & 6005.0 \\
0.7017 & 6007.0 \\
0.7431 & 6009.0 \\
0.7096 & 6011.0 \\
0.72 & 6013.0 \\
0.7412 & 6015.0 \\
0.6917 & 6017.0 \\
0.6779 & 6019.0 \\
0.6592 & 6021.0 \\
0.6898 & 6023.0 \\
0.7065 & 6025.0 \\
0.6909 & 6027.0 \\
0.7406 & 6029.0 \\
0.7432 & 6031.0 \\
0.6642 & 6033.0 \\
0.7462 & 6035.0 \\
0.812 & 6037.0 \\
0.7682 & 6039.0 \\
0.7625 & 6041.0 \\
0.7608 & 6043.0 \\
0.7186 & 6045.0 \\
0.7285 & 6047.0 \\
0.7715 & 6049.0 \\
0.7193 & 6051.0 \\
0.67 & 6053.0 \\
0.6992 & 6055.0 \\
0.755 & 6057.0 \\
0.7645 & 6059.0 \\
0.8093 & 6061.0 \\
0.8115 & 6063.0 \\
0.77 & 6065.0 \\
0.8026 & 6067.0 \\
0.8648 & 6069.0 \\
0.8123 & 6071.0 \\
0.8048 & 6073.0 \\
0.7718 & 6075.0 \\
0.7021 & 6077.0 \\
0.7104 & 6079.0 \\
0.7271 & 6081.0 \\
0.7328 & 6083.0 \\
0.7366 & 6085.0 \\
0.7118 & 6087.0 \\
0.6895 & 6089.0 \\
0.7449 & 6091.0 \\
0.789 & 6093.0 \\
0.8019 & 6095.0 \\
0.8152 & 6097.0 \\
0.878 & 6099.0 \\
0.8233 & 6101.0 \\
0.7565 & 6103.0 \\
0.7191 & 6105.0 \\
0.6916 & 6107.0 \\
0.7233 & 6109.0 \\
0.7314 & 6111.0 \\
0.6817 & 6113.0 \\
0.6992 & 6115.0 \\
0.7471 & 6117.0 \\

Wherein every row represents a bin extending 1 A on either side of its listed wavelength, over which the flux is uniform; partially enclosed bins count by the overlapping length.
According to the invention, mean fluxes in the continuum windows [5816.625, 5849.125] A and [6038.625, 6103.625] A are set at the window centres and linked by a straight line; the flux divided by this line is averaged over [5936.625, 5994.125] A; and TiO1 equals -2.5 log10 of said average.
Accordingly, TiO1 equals 0.08 mag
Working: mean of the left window 0.778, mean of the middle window 0.712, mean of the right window 0.763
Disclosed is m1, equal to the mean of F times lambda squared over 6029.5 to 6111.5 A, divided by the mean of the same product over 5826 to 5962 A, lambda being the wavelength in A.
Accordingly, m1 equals 1.1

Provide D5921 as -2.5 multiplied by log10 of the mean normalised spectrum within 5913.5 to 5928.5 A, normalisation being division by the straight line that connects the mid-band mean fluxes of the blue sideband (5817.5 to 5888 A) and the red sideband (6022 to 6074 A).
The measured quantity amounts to 0.051 mag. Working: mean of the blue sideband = 0.736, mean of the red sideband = 0.753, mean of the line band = 0.708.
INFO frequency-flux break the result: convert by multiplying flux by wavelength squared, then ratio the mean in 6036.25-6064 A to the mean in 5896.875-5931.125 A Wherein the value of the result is 1.1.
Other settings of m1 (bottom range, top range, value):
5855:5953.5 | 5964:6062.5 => 1.12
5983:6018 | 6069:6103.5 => 1.08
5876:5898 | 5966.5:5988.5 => 1.18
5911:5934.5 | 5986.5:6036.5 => 1.07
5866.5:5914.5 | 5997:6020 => 1.15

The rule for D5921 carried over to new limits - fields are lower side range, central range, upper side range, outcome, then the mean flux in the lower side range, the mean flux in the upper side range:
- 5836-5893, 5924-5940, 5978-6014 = 0.03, 0.71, 0.739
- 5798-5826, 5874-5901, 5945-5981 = 0.13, 0.79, 0.705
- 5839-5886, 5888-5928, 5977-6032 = 0.07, 0.716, 0.728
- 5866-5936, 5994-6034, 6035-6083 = 0.02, 0.675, 0.761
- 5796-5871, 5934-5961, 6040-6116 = 0.13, 0.759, 0.754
